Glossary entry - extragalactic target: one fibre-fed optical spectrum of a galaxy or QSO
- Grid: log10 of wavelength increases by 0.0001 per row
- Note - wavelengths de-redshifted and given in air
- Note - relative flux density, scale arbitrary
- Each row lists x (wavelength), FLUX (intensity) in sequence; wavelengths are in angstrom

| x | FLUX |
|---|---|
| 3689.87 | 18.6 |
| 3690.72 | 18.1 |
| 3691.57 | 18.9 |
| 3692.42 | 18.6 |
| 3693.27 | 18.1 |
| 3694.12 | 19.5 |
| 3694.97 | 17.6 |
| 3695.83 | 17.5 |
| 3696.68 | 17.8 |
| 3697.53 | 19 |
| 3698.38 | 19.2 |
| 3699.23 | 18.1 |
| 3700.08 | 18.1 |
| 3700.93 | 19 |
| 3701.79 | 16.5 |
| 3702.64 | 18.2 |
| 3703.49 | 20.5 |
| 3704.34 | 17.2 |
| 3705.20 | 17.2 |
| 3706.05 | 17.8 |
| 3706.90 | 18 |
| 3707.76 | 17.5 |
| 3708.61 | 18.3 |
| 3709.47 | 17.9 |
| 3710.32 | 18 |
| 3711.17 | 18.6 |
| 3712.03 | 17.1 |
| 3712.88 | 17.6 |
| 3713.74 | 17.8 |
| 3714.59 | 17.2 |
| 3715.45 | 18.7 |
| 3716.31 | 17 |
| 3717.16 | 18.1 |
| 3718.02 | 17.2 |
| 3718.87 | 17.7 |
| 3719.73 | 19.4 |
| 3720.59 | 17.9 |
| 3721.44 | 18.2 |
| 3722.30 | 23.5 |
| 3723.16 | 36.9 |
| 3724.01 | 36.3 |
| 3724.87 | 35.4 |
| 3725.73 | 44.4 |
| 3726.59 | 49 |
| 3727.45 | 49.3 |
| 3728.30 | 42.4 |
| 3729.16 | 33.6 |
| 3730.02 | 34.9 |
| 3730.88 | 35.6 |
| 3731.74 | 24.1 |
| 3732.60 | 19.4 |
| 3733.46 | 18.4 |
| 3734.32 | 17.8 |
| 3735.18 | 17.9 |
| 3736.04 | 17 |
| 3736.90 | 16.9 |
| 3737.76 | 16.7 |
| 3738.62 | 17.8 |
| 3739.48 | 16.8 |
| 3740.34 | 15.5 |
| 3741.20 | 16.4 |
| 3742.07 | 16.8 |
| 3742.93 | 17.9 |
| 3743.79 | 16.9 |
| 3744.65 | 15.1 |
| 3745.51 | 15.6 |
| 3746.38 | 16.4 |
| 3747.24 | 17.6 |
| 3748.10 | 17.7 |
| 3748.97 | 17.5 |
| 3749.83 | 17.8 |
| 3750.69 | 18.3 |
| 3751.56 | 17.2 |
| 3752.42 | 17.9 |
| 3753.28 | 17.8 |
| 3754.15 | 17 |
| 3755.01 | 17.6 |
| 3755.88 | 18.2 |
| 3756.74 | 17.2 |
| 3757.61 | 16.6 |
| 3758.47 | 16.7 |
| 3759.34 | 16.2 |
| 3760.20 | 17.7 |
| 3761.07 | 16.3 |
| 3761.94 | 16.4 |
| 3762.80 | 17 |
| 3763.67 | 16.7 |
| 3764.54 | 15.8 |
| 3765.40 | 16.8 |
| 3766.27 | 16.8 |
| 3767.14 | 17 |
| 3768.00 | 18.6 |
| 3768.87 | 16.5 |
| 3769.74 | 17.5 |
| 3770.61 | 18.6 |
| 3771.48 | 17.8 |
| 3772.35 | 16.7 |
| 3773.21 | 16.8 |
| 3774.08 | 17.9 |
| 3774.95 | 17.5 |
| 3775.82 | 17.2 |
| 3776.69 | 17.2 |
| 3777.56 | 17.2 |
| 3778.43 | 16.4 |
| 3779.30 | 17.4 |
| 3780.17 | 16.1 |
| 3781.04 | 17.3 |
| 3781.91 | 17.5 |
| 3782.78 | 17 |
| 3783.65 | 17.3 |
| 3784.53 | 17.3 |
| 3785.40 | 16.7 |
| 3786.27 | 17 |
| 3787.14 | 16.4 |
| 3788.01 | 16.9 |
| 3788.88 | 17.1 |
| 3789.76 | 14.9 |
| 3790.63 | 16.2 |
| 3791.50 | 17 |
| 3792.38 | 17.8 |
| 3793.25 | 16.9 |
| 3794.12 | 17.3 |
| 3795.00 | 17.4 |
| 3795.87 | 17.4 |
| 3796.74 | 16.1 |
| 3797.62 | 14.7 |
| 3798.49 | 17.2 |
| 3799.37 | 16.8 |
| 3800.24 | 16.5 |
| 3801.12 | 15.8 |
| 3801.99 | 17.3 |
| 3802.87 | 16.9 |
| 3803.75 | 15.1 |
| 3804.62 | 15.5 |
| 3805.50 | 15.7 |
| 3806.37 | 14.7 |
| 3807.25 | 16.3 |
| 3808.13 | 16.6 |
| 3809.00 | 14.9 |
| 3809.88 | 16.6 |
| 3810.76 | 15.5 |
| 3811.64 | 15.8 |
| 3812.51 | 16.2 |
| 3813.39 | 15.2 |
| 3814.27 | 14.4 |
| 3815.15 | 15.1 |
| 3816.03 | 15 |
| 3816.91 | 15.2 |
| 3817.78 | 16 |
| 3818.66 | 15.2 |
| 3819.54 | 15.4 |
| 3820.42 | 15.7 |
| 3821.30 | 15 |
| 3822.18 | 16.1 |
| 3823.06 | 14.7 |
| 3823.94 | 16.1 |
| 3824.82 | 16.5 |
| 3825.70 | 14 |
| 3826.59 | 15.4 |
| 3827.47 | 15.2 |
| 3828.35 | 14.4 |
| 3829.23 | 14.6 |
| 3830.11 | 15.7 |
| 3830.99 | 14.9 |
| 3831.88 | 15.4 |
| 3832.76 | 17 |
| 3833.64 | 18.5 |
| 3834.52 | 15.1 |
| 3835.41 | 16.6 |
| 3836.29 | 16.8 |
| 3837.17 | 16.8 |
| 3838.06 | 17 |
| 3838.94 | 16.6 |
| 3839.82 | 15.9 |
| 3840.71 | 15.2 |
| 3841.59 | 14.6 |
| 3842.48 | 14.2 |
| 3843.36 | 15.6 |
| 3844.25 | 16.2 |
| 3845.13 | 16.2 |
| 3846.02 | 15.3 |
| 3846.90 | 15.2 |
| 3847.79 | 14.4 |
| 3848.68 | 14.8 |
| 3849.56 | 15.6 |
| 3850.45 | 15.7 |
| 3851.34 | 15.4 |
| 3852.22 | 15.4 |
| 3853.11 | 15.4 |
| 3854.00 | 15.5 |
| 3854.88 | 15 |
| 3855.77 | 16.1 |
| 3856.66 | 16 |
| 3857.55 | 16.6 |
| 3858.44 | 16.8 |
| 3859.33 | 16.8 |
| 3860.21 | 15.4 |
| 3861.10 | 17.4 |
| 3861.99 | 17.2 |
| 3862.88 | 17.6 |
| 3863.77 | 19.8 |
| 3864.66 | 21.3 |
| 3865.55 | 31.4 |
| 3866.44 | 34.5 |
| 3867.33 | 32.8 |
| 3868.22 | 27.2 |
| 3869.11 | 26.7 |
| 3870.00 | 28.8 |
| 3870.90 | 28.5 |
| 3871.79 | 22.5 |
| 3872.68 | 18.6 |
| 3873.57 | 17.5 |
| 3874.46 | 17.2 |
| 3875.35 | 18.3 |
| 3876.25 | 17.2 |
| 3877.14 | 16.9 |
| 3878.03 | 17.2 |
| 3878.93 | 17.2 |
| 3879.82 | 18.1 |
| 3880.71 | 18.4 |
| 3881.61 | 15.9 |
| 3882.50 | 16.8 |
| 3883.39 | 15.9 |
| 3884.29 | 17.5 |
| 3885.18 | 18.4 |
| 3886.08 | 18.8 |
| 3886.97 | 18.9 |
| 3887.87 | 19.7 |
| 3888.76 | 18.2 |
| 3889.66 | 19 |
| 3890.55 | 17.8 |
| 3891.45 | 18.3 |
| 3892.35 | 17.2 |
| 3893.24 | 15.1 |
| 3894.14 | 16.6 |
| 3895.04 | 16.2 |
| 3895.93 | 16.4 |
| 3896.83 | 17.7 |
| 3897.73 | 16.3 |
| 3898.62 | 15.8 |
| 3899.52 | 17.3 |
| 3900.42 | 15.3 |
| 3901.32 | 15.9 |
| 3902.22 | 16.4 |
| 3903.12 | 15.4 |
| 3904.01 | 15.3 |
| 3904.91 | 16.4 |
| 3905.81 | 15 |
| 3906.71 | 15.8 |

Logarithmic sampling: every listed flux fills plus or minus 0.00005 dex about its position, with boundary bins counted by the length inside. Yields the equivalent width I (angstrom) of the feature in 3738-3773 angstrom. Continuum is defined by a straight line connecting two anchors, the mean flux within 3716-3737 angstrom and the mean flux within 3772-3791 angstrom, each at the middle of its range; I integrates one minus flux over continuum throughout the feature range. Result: 7.4 angstrom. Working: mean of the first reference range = 27.4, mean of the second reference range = 16.9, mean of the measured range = 17.1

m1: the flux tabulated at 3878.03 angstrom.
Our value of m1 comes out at 17.2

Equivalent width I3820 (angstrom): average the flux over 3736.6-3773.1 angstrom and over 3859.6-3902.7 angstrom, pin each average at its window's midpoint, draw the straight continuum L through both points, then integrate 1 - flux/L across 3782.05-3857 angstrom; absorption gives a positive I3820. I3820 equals 9.4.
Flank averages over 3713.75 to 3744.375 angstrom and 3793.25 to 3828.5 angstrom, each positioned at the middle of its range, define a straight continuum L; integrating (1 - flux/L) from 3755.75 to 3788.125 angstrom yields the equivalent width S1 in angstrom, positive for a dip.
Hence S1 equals 4.4 angstrom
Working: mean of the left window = 24.1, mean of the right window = 15.8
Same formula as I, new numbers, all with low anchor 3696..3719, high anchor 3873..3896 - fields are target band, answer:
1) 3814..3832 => 2.48 angstrom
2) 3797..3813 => 1.55 angstrom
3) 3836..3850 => 1.58 angstrom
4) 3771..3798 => 1.30 angstrom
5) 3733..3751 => 0.81 angstrom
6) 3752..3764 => 0.51 angstrom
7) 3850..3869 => -2.21 angstrom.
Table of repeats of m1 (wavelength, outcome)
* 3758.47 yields 16.7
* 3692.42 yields 18.6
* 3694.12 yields 19.5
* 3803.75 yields 15.1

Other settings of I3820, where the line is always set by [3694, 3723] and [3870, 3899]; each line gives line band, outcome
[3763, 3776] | 0.8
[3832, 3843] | 1.2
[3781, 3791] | 0.8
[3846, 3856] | 1.6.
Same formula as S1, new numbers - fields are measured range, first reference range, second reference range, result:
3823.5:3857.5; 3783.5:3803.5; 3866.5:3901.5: 4.4 angstrom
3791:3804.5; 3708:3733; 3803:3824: 0.5 angstrom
